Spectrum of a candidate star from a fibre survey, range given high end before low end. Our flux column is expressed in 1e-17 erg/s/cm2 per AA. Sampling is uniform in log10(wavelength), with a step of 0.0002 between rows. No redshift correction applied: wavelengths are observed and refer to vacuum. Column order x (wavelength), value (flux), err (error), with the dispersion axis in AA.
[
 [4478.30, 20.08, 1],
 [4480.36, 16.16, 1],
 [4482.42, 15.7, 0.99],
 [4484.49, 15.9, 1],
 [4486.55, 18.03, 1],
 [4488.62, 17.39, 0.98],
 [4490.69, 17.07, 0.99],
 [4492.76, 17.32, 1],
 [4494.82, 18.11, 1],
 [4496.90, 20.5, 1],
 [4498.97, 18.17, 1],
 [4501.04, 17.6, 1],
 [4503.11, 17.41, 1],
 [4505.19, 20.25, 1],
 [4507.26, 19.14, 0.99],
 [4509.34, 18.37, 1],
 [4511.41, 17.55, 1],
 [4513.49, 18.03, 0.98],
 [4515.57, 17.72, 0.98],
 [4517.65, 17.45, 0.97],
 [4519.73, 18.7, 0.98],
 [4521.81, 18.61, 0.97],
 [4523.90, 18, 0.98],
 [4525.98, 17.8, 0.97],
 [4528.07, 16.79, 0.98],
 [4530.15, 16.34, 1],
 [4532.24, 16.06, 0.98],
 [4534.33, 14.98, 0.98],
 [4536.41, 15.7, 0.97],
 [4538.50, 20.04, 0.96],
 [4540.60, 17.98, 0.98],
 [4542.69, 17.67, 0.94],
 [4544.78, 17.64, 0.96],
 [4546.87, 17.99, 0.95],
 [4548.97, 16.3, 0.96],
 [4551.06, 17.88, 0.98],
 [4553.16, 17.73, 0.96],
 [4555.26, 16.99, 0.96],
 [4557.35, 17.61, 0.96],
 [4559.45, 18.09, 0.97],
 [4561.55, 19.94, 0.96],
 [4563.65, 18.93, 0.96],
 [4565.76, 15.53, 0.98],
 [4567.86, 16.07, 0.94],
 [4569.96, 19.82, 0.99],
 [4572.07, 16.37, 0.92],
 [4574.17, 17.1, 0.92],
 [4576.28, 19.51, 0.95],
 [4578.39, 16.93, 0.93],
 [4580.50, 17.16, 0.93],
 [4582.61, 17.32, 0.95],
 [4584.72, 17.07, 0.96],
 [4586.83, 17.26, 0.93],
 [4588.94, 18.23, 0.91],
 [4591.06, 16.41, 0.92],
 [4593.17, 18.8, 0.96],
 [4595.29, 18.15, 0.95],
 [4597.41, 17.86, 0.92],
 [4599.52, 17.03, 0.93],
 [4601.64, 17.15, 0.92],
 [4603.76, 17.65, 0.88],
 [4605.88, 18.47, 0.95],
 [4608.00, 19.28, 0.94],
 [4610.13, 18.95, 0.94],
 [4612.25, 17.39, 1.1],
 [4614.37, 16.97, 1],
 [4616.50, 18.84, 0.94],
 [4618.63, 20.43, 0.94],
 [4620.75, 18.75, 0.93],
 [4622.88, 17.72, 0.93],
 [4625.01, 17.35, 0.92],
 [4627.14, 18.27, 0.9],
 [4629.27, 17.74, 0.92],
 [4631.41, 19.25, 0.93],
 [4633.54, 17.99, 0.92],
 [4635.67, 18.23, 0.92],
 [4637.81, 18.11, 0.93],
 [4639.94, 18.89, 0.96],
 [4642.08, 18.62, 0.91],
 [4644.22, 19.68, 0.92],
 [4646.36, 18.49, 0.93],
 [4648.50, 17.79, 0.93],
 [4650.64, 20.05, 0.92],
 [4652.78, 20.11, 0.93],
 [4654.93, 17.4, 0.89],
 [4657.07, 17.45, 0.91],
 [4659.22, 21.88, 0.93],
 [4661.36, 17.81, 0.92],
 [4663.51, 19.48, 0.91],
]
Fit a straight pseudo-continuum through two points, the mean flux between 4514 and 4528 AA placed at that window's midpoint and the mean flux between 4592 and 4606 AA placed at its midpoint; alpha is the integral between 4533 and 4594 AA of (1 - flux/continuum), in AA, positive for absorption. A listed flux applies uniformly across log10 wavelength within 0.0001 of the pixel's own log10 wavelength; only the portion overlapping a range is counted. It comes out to 1.2 AA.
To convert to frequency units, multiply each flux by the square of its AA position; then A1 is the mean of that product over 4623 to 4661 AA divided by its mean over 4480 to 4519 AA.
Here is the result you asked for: 1.11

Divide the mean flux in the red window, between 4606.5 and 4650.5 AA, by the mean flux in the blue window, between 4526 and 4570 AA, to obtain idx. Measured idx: 1.06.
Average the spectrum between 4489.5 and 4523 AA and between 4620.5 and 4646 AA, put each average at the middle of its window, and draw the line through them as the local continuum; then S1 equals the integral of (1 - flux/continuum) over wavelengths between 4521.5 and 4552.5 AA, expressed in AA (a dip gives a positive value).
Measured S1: 1.7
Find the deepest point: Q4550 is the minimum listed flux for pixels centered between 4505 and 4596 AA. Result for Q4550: 14.98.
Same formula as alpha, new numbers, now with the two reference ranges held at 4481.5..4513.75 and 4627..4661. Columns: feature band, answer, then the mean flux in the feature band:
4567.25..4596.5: 1.2 AA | 17.6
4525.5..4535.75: 1.0 AA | 16.3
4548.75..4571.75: 0.7 AA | 17.7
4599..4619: 0.4 AA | 18.2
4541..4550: 0.4 AA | 17.4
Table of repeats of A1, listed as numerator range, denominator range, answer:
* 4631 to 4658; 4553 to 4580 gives 1.09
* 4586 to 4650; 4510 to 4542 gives 1.09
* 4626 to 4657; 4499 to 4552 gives 1.10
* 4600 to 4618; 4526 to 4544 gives 1.10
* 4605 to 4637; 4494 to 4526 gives 1.05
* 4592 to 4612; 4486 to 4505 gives 1.05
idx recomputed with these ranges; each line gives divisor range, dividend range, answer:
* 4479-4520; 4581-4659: 1.02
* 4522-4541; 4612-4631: 1.07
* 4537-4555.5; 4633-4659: 1.05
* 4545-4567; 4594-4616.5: 1.01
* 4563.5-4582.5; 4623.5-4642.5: 1.05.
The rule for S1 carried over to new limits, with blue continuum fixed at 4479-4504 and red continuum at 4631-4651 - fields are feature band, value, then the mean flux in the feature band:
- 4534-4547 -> 0.3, 17.5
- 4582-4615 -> 1.0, 17.8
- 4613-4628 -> 0.1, 18.3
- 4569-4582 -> 0.3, 17.8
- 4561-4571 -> 0.1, 18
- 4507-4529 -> -0.4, 18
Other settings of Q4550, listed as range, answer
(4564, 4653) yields 15.53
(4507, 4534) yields 16.06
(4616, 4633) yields 17.35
